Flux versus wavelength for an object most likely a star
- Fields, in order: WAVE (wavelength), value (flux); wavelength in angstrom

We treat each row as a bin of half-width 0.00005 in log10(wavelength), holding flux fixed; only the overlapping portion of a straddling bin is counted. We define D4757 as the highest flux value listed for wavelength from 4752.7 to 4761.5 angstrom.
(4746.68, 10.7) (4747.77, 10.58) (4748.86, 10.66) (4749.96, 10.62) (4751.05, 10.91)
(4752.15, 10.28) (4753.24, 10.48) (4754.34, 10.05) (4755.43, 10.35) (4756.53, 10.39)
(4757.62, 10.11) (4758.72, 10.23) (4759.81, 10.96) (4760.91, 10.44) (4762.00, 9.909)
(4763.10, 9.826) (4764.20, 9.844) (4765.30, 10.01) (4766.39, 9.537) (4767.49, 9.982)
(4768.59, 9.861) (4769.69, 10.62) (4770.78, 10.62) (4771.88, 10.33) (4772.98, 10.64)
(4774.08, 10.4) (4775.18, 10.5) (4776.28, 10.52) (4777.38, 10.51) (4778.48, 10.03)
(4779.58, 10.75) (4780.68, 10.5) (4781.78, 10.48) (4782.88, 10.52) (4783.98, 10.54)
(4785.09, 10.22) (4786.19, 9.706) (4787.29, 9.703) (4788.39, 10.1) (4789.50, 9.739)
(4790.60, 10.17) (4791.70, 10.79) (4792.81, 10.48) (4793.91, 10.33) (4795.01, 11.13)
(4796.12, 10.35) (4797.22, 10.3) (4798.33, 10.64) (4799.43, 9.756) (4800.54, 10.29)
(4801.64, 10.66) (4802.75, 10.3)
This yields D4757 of 10.96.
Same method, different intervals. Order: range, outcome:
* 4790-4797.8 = 11.13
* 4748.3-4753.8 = 10.91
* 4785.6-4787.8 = 9.706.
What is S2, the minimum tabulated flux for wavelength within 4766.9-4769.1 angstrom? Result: 9.861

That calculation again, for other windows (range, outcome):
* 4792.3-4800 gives 9.756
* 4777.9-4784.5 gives 10.03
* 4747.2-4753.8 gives 10.28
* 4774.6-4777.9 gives 10.5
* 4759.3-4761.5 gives 10.44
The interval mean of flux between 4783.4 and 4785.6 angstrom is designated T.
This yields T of 10.4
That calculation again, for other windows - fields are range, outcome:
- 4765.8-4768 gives 9.78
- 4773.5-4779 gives 10.4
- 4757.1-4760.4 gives 10.4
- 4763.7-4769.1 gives 9.85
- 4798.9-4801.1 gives 10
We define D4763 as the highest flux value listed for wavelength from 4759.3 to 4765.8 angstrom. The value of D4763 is 10.96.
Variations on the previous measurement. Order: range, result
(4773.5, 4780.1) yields 10.75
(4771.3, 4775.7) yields 10.64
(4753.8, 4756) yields 10.35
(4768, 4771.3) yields 10.62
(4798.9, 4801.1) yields 10.29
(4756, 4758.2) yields 10.39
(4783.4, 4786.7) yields 10.54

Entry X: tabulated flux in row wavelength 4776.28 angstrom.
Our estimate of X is 10.52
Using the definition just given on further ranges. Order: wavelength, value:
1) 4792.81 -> 10.48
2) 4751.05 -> 10.91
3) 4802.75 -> 10.3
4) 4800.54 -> 10.29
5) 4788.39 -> 10.1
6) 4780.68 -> 10.5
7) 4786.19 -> 9.706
